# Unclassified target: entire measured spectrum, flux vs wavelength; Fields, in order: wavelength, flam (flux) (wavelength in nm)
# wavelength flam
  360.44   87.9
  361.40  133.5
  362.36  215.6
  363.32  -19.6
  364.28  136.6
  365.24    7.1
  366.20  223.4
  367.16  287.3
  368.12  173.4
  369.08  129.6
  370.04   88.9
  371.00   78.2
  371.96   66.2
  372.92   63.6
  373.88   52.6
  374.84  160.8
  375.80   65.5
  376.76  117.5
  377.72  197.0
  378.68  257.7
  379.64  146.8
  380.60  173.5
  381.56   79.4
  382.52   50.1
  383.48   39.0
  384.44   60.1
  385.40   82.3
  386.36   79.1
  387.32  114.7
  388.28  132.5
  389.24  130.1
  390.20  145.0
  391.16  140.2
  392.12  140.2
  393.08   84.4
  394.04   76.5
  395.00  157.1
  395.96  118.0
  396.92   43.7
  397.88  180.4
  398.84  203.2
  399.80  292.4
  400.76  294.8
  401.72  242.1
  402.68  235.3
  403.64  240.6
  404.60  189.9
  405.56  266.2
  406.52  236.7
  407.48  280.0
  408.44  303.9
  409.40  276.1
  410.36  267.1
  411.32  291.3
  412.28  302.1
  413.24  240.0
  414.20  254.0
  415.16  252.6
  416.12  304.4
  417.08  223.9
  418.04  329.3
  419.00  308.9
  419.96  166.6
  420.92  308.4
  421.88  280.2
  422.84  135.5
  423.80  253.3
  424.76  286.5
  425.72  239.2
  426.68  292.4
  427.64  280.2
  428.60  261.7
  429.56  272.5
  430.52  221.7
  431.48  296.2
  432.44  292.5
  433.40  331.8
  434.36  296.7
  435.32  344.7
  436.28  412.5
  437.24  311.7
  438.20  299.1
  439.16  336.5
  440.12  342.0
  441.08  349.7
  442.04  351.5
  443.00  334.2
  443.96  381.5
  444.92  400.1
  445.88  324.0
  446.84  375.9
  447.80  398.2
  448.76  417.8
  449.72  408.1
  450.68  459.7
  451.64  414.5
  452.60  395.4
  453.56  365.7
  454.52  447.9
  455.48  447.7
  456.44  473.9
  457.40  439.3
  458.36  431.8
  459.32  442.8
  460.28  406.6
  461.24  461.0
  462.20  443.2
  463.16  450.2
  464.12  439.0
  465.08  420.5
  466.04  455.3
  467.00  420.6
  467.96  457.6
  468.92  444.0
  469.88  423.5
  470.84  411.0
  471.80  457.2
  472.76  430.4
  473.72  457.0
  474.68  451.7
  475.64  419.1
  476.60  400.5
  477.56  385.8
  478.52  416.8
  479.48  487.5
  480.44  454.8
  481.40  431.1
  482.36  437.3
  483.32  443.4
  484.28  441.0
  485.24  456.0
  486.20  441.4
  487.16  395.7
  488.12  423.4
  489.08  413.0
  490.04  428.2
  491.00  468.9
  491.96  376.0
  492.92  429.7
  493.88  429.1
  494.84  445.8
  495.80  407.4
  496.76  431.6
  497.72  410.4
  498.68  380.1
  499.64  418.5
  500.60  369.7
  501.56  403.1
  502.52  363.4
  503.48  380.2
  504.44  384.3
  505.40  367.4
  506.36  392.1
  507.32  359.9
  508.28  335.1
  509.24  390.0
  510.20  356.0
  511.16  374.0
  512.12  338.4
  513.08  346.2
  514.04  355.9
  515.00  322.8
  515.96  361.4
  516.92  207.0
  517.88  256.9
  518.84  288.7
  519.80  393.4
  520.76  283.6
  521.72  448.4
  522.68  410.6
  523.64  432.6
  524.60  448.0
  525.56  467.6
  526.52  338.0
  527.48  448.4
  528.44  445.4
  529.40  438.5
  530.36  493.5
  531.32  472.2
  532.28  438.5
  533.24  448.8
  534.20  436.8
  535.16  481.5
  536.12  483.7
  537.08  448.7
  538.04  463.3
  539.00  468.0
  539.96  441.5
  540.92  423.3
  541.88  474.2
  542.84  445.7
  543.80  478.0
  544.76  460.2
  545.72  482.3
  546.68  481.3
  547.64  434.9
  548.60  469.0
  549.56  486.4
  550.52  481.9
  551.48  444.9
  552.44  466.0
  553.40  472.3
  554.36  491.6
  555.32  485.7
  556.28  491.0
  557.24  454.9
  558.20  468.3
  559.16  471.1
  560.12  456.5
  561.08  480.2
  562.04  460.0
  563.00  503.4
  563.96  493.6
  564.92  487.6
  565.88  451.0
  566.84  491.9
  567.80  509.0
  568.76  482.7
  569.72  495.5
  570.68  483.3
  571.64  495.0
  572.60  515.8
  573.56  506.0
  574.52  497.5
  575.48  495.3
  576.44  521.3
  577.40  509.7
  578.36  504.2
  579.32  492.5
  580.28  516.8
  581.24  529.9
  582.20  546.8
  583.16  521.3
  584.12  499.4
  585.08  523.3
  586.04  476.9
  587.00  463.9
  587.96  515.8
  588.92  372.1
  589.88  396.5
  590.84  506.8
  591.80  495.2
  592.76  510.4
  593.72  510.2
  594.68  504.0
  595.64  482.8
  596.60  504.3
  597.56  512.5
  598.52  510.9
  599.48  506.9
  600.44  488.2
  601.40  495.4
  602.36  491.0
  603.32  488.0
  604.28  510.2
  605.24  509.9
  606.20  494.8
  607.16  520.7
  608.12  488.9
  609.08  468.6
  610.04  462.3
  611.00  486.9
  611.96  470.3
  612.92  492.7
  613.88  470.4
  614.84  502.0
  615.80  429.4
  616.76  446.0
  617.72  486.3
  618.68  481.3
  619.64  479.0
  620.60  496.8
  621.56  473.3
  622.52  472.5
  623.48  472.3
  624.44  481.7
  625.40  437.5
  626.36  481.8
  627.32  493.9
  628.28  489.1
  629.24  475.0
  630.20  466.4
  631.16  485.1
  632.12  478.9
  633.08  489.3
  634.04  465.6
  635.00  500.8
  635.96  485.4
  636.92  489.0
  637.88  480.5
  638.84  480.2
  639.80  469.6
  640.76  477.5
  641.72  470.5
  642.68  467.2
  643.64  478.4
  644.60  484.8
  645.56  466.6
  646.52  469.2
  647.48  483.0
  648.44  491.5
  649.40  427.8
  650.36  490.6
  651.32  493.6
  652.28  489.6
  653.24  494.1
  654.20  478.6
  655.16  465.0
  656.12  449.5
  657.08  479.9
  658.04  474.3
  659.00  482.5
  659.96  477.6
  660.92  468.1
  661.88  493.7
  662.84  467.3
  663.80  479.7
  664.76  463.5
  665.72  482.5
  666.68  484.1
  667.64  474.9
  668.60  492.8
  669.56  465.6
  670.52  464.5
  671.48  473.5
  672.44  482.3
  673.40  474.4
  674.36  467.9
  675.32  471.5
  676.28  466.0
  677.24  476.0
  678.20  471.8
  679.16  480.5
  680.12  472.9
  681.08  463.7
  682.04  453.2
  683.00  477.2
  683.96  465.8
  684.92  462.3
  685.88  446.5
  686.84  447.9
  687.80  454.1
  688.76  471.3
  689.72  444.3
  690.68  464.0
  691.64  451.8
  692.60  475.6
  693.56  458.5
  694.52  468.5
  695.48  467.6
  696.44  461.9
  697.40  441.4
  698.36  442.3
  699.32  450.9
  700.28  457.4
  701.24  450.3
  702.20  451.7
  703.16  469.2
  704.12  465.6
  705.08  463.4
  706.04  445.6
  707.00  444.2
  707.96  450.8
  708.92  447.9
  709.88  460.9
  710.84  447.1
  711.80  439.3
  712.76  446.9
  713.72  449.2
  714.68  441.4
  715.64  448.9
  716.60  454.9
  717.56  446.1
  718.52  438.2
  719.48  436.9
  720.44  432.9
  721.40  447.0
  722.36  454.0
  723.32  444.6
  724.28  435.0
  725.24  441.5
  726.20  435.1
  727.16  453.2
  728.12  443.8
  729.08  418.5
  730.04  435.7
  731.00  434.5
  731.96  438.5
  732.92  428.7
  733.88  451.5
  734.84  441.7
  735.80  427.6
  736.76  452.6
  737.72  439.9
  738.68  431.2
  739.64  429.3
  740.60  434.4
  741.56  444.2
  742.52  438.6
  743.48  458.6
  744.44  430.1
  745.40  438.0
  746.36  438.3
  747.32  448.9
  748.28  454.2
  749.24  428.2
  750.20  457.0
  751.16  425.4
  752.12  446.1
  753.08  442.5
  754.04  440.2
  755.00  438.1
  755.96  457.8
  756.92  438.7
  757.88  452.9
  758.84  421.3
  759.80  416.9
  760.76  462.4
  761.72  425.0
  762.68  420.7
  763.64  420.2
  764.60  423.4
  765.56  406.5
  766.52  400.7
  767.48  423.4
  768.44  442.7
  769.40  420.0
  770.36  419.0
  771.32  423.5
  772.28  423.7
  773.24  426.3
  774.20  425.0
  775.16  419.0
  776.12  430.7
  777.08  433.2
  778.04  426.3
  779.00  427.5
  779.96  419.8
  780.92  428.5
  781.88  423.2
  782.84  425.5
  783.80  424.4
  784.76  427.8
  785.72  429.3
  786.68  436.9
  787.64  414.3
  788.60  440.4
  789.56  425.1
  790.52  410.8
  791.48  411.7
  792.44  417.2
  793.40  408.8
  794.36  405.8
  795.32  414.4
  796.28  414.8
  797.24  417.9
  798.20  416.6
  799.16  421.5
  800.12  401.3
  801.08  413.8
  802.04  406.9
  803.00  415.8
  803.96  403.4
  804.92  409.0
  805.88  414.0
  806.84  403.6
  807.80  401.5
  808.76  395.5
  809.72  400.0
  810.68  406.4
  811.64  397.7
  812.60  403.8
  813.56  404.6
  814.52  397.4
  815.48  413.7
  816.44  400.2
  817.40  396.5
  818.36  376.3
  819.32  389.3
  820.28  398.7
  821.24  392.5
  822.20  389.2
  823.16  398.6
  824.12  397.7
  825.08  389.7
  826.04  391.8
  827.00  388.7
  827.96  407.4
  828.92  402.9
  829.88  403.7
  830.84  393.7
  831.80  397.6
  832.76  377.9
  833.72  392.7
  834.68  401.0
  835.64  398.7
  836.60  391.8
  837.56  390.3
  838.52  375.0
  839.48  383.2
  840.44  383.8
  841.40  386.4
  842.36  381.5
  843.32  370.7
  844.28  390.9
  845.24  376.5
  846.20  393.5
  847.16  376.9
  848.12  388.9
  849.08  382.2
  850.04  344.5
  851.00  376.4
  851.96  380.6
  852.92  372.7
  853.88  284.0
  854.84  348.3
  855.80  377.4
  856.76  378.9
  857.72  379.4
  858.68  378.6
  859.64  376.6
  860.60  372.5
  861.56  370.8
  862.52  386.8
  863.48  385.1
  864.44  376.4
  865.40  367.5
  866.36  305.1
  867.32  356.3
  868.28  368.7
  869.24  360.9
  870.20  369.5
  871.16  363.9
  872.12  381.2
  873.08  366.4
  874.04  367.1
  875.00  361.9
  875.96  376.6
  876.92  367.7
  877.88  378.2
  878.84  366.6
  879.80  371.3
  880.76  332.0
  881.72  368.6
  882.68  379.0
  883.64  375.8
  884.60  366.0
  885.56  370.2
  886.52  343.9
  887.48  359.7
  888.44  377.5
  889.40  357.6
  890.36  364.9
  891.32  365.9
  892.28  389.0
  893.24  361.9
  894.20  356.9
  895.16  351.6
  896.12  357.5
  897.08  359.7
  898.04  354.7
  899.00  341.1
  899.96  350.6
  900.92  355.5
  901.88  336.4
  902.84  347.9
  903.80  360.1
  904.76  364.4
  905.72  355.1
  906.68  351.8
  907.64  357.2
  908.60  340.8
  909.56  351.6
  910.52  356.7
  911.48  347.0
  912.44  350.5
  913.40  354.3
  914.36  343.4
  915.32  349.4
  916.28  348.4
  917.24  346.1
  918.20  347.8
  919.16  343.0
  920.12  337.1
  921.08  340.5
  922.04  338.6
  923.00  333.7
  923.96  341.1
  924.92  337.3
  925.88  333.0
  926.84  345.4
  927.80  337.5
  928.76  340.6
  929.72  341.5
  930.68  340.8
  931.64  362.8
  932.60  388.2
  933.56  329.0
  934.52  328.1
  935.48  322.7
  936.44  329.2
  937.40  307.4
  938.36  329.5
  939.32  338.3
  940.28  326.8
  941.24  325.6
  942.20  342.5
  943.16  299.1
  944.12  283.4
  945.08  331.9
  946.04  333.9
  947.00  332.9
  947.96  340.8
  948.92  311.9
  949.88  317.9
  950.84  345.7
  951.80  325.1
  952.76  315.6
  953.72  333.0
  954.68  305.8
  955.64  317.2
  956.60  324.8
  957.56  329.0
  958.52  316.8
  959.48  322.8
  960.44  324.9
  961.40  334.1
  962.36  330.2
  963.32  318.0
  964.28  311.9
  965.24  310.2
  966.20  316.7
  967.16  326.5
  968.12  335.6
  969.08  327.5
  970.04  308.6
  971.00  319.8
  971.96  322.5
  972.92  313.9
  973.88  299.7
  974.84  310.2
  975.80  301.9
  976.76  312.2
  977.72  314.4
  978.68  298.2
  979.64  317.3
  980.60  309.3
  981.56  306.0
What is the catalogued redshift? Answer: 0.00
